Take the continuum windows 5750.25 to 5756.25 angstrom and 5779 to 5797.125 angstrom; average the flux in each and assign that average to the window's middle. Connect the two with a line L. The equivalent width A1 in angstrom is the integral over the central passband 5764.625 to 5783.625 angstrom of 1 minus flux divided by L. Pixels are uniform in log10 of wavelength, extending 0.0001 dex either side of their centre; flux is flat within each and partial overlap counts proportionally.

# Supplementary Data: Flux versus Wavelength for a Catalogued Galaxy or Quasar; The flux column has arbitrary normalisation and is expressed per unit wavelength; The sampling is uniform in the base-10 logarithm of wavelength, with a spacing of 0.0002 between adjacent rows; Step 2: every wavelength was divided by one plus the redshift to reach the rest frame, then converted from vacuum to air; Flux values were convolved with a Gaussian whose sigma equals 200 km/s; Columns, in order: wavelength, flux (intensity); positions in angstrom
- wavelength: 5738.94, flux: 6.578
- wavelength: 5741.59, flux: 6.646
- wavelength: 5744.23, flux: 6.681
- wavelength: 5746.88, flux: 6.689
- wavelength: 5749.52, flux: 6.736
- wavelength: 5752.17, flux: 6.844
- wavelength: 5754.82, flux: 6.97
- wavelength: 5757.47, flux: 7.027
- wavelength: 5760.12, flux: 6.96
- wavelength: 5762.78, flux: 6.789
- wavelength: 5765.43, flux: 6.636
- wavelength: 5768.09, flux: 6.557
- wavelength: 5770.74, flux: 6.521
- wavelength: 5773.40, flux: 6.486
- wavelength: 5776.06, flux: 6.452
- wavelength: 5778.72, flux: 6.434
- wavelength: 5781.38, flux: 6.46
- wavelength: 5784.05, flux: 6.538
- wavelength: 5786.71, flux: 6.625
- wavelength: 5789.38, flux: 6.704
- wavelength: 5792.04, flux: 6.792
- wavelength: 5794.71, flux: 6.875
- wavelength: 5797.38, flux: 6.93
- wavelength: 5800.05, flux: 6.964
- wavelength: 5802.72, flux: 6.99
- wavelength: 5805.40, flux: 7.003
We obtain 0.71 angstrom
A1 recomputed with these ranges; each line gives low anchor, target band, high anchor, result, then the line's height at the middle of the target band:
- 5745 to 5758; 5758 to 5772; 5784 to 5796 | 0.2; 6.8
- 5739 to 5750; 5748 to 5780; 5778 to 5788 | -0.5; 6.59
